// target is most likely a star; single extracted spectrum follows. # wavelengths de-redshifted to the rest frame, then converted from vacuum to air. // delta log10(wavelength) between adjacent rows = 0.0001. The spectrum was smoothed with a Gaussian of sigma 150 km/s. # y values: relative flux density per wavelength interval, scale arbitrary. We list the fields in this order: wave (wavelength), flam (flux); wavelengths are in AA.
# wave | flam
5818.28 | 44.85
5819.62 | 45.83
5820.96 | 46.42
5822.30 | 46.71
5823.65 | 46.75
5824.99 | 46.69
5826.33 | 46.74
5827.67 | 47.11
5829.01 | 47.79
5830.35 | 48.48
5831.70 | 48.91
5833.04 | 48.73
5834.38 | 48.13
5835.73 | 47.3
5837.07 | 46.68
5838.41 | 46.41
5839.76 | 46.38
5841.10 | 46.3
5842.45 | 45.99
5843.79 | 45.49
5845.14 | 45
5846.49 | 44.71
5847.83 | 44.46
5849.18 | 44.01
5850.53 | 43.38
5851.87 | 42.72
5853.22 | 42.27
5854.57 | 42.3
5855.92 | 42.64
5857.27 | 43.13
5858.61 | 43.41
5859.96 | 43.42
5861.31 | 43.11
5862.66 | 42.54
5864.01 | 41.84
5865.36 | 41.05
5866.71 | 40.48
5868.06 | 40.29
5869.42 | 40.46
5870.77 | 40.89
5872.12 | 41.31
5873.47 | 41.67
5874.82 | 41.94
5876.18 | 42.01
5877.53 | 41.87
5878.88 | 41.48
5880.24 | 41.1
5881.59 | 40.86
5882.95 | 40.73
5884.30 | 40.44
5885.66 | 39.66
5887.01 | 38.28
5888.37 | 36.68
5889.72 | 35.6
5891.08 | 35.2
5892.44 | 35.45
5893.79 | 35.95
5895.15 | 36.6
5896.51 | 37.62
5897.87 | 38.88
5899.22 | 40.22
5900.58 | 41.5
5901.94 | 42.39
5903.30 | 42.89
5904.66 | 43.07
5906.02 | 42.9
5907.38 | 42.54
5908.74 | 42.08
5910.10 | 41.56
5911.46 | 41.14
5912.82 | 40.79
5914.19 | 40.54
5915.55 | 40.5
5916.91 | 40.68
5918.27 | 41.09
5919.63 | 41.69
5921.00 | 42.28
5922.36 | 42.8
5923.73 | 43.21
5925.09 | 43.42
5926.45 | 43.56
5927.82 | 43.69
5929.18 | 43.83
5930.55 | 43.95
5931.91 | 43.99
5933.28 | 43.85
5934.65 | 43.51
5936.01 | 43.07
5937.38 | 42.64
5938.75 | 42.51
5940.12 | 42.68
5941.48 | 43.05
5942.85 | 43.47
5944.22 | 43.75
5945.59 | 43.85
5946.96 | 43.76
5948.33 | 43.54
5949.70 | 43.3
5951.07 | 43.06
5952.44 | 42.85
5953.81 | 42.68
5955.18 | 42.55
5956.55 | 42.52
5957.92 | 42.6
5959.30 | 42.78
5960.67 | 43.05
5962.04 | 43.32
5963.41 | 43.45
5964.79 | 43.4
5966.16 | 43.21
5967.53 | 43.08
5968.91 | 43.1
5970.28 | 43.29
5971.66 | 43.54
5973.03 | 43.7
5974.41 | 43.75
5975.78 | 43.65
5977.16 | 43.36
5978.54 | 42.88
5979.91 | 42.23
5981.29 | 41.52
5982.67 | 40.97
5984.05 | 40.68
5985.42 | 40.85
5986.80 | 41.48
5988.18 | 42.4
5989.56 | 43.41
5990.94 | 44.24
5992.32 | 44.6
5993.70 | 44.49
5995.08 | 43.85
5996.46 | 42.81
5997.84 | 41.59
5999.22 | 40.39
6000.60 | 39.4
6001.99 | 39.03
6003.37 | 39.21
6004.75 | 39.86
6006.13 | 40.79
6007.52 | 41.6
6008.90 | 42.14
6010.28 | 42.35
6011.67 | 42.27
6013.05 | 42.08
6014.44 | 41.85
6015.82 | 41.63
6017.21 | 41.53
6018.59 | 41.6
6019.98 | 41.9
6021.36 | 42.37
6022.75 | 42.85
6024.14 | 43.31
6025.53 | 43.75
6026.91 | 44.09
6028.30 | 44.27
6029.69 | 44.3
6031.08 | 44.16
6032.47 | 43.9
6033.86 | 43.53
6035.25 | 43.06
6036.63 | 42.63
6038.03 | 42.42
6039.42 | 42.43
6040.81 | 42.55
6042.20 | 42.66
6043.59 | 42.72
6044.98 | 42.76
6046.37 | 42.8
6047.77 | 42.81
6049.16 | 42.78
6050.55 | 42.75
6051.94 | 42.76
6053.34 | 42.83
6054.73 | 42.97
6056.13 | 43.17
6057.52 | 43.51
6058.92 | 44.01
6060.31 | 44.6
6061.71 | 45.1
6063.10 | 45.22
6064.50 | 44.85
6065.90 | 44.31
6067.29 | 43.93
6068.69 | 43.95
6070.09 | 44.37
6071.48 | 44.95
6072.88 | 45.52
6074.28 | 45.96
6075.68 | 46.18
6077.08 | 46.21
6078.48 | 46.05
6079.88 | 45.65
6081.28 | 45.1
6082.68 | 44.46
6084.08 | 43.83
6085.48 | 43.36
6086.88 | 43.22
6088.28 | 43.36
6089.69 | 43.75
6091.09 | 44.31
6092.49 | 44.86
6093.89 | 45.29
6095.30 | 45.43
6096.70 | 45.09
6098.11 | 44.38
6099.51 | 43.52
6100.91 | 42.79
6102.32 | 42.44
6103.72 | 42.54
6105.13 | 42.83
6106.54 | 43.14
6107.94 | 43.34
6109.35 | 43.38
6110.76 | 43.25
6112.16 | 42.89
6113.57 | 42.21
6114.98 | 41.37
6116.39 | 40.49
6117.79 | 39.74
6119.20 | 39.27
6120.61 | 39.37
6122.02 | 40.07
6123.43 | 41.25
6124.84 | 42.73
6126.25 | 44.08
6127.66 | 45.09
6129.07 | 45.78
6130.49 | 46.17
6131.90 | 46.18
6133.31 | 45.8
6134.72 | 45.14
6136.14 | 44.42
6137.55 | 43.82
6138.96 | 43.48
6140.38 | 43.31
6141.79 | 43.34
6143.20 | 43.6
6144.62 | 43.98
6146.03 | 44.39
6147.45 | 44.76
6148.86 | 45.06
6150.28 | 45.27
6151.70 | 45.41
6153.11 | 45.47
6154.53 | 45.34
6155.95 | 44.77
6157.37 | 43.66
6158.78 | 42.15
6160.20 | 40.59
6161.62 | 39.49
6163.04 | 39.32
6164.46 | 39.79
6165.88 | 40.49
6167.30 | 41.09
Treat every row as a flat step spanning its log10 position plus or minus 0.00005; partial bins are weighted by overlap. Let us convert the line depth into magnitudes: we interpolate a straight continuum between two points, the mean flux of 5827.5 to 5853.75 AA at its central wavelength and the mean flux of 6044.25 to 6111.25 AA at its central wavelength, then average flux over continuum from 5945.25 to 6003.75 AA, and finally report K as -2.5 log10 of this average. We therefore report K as 0.06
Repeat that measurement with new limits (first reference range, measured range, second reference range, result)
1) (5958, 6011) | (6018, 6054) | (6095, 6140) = -0.009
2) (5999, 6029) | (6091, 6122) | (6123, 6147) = 0.024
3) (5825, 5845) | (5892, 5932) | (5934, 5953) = 0.075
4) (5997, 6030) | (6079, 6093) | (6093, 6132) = -0.039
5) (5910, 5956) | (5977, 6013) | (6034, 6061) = 0.026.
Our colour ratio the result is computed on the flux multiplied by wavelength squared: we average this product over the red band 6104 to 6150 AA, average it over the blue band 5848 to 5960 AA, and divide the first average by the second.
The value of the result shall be 1.12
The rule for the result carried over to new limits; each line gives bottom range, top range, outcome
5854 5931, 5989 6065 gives 1.09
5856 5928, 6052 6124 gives 1.14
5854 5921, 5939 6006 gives 1.08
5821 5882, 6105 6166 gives 1.07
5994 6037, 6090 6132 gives 1.05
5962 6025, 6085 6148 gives 1.07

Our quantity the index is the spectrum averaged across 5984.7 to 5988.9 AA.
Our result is 41.6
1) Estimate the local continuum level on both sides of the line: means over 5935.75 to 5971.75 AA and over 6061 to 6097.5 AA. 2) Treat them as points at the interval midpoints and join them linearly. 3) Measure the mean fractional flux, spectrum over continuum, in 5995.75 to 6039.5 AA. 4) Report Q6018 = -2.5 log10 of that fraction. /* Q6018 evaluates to 0.05 mag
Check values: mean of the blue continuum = 43.1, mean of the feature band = 42.2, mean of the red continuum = 44.8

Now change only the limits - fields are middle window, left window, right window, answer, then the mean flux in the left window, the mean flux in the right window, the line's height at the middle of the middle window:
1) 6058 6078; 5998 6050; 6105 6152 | -0.05 mag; 42.3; 43.4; 42.7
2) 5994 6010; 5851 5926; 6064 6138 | 0.04 mag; 40.9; 43.8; 42.5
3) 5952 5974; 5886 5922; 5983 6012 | -0.05 mag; 40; 41.8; 41.1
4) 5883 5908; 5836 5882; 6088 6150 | 0.10 mag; 43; 43.5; 43.1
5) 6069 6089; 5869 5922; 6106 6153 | -0.05 mag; 40.3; 43.4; 42.8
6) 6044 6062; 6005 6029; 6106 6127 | -0.03 mag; 42.3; 41.8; 42.1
